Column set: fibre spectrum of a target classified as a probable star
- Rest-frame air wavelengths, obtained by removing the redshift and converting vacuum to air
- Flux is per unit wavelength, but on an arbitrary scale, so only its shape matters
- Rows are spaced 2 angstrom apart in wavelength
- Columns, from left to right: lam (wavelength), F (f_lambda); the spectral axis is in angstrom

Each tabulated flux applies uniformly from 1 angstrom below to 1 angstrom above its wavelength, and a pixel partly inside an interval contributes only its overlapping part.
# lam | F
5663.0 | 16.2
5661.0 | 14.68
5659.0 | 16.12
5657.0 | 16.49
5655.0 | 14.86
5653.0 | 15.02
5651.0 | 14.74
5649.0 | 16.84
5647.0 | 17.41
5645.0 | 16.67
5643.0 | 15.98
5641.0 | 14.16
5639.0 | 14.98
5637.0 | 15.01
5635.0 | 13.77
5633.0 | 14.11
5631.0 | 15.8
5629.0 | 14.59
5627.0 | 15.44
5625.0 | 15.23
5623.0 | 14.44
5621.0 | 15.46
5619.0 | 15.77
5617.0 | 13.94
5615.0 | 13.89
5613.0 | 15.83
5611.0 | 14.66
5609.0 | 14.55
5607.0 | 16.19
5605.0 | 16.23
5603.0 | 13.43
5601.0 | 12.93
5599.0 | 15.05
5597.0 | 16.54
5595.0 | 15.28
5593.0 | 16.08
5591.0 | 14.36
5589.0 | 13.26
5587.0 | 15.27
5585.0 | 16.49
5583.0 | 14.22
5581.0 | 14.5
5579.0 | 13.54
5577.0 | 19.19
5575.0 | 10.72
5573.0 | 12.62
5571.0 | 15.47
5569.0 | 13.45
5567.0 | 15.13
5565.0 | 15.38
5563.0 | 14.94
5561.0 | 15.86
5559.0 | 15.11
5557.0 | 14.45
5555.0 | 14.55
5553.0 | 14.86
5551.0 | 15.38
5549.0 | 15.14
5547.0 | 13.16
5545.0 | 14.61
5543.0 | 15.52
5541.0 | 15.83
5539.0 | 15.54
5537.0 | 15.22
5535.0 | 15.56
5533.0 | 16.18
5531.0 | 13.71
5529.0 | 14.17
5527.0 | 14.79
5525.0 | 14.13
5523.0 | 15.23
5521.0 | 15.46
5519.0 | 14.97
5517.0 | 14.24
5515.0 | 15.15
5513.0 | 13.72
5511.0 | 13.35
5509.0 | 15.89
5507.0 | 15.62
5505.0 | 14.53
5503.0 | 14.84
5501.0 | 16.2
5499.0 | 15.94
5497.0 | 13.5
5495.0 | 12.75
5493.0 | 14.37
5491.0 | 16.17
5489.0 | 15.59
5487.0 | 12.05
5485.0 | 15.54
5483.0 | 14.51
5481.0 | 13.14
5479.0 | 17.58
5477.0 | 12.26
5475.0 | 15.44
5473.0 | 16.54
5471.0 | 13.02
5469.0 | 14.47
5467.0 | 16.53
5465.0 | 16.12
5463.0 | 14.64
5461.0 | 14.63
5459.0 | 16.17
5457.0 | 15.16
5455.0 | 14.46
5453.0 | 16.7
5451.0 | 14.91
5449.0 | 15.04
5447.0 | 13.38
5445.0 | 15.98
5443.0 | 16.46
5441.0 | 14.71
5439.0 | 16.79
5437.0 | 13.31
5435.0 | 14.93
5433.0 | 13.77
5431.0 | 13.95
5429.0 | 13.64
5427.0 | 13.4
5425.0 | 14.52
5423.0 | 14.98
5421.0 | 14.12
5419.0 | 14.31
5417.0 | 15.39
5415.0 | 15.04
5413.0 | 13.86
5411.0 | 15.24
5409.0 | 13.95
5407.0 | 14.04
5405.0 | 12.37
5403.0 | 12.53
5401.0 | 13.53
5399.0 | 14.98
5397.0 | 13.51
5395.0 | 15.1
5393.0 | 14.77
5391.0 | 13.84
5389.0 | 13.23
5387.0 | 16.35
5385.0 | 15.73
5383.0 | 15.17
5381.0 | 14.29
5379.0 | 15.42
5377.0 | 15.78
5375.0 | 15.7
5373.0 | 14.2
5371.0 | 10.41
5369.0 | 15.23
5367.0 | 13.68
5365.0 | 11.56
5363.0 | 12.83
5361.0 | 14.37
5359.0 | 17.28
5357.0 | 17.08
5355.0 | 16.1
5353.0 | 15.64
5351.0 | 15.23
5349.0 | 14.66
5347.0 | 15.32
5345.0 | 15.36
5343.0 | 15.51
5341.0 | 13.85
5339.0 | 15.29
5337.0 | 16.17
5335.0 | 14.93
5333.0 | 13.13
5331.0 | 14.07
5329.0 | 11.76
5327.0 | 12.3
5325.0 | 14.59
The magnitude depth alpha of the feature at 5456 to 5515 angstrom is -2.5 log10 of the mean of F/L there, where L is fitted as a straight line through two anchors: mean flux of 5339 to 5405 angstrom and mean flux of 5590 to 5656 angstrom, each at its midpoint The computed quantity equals 0.000 mag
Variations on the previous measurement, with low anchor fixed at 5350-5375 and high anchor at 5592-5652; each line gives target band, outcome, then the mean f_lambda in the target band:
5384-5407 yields 0.03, 14.2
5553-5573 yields 0.02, 14.8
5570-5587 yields 0.03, 14.6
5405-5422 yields 0.02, 14.4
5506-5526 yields 0.01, 14.8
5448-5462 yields -0.04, 15.3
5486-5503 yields 0.02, 14.6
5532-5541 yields -0.05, 15.6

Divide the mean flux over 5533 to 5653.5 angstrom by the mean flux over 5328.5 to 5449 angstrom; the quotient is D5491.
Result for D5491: 1.03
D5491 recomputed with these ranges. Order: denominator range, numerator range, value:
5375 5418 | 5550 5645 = 1.02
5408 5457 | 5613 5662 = 1.04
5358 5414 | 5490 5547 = 1.04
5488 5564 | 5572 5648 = 1.00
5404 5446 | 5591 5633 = 1.04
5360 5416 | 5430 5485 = 1.06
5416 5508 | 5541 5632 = 1.00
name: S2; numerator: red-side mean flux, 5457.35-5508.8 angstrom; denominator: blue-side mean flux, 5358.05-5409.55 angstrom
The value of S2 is 1.05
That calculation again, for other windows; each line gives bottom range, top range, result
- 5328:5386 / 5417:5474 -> 1.01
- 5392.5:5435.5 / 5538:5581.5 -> 1.04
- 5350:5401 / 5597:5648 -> 1.03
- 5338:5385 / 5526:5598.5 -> 1.01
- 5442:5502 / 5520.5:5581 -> 0.99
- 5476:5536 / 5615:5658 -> 1.04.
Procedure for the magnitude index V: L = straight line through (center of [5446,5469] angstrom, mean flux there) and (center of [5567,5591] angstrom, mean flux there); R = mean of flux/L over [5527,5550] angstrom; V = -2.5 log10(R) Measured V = -0.02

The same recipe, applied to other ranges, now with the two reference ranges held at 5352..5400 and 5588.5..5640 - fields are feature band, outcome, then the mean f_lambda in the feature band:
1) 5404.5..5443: 0.023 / 14.4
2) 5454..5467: -0.039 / 15.3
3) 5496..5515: -0.005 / 14.9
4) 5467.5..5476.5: -0.004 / 14.8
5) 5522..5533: 0.018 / 14.6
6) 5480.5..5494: 0.018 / 14.5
